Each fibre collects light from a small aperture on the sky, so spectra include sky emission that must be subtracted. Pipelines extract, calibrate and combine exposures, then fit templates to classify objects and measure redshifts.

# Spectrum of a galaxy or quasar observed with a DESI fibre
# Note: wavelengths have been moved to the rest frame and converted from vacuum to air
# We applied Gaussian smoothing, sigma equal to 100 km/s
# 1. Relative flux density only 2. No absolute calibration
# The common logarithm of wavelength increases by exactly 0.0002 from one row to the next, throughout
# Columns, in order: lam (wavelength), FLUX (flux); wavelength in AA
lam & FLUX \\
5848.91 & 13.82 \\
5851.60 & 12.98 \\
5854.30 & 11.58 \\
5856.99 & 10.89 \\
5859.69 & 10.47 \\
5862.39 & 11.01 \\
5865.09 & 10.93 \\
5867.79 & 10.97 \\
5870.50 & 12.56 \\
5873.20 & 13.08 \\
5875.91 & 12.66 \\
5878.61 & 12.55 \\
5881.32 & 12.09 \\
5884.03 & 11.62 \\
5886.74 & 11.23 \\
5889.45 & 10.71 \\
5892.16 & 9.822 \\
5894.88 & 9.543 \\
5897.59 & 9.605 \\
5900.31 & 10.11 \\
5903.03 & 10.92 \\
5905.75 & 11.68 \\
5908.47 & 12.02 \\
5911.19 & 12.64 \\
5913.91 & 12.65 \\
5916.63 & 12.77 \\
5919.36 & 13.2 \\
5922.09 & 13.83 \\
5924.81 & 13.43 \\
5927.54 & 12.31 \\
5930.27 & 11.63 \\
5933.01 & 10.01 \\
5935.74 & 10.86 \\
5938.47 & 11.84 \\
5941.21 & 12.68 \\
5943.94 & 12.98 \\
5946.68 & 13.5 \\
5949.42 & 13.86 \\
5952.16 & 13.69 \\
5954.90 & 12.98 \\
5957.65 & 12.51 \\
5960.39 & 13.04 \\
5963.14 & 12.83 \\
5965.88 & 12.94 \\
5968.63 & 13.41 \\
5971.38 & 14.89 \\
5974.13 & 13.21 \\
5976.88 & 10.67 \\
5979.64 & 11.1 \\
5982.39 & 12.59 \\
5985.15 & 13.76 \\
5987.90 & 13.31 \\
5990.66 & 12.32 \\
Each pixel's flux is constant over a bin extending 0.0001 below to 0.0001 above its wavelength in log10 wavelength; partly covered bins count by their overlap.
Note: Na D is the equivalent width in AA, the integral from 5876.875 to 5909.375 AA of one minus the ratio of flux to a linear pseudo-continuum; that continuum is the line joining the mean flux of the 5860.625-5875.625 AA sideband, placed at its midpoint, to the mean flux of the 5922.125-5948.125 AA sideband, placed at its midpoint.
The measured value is 2.5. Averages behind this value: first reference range 11.7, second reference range 12.2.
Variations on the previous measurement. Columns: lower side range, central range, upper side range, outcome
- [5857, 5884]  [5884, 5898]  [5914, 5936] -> 1.9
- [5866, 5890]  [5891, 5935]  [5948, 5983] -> 2.5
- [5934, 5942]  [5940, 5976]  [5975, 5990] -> -3.9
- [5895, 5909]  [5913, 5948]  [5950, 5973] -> -1.5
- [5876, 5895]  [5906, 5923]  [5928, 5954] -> -1.3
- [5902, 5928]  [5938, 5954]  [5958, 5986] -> -0.6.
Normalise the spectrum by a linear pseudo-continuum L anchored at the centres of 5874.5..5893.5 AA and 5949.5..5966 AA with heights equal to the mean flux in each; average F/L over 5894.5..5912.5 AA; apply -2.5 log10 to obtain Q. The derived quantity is 0.09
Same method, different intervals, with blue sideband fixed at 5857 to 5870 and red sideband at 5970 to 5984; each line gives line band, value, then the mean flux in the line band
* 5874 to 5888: -0.08 mag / 12.1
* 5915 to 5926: -0.14 mag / 13.3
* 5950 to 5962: -0.08 mag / 13.1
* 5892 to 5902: 0.17 mag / 9.8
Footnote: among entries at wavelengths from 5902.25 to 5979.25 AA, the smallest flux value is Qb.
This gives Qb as 10.01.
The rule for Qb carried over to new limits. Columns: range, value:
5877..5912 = 9.543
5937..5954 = 11.84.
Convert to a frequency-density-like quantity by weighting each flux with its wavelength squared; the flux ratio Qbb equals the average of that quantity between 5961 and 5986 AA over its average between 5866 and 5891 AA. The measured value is 1.1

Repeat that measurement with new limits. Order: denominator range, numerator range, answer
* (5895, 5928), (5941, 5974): 1.13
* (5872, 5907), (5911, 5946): 1.12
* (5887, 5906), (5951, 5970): 1.29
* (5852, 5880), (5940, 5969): 1.15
